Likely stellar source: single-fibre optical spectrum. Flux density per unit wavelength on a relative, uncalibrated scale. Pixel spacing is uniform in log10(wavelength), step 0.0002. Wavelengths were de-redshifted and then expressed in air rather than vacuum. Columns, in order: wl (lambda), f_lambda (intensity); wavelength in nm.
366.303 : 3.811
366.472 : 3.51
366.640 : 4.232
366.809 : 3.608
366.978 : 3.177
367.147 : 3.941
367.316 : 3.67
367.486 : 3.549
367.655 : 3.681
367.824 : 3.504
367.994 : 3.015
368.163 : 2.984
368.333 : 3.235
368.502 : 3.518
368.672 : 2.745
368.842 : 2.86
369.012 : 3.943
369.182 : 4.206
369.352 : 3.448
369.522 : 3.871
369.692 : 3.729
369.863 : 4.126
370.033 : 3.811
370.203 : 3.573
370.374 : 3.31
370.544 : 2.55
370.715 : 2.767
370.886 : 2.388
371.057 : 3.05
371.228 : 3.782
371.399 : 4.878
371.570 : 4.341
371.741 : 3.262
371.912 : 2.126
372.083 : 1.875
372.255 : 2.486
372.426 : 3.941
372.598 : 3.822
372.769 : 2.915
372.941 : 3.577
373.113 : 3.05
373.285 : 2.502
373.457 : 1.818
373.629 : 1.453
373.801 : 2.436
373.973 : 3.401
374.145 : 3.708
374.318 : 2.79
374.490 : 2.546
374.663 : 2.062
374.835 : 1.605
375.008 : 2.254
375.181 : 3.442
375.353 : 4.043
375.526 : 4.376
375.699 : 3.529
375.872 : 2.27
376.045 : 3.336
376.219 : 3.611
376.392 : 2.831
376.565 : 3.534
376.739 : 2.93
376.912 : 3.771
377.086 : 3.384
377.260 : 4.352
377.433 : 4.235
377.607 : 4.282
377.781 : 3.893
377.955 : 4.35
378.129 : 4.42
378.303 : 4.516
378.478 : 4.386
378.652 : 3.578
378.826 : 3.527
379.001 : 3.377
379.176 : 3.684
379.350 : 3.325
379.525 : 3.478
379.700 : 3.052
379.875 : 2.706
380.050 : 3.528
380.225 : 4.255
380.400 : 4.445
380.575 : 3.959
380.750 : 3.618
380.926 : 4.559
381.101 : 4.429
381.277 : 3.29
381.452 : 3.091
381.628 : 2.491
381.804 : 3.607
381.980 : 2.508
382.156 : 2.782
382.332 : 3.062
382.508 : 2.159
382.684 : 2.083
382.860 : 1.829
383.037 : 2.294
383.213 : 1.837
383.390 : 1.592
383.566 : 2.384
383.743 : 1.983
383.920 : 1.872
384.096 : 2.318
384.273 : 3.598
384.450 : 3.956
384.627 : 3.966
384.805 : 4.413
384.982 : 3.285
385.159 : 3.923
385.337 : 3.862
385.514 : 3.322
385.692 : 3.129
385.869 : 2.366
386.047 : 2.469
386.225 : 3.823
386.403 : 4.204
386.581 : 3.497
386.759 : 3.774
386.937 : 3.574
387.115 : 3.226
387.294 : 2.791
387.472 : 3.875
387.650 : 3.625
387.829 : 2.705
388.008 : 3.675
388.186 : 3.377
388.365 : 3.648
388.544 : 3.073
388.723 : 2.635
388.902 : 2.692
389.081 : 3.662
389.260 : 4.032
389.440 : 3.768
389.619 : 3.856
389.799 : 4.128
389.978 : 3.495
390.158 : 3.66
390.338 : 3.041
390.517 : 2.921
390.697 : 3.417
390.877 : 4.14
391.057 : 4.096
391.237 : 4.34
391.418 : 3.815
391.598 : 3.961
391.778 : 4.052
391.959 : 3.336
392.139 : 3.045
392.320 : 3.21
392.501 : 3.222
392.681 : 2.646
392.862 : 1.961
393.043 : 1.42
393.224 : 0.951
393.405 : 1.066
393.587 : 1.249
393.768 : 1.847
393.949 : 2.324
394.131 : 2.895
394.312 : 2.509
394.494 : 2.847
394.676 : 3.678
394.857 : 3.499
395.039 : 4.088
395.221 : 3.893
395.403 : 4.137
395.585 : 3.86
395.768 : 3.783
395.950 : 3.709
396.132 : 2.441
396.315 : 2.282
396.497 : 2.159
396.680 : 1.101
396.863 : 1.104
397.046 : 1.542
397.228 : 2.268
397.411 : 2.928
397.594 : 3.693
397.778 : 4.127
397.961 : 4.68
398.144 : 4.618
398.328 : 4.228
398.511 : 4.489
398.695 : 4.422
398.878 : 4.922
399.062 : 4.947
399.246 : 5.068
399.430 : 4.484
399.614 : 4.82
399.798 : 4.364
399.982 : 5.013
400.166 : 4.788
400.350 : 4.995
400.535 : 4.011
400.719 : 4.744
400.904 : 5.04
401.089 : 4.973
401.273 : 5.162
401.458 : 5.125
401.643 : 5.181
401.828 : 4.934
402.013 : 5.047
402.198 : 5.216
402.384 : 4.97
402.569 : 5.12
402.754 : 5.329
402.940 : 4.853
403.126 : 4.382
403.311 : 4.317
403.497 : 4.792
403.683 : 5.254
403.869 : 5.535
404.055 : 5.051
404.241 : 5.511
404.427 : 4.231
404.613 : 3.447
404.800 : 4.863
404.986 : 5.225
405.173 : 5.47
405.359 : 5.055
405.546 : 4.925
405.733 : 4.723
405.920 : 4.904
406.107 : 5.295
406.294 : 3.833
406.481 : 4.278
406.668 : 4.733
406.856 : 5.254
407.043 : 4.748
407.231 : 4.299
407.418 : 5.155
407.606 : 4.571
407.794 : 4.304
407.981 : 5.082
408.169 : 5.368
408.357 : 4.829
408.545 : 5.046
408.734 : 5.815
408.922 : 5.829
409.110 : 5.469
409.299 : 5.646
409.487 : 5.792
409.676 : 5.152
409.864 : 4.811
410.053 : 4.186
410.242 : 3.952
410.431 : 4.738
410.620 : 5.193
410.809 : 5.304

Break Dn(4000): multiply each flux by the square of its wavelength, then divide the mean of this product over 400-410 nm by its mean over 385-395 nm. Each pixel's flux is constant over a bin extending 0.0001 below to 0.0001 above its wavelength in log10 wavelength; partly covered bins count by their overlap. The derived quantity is 1.7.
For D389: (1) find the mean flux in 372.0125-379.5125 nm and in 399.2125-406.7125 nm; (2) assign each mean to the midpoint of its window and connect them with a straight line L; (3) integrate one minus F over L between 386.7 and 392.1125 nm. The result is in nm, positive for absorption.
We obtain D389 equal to 0.71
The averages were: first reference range 3.29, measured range 3.54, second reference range 4.85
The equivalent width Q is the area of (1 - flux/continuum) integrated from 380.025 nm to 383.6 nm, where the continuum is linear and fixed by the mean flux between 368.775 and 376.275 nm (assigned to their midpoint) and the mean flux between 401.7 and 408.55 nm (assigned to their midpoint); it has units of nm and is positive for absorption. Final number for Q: 0.58 nm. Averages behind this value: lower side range 3.15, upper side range 4.86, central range 3.04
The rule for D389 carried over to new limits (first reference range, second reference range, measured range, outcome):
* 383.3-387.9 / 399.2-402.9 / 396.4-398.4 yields 0.71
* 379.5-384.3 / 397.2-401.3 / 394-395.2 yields 0.24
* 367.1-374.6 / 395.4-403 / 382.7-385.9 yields 0.69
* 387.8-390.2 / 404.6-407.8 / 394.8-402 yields 0.34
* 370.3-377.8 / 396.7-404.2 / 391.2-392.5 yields 0.14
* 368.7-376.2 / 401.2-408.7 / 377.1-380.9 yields -0.40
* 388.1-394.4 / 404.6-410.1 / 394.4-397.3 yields 0.55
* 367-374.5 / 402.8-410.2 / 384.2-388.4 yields 0.49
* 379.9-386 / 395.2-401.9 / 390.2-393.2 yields 0.30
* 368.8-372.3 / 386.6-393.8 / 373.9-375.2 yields 0.25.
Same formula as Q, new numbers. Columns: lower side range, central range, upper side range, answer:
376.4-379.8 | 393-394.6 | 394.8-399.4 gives 0.73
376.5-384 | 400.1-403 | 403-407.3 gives -0.25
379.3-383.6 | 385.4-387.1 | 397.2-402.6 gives 0.06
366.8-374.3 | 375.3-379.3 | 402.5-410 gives -0.18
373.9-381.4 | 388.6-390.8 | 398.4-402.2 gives 0.41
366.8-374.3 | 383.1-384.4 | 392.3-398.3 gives 0.31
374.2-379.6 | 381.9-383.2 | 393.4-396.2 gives 0.38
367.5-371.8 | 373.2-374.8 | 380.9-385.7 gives 0.39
